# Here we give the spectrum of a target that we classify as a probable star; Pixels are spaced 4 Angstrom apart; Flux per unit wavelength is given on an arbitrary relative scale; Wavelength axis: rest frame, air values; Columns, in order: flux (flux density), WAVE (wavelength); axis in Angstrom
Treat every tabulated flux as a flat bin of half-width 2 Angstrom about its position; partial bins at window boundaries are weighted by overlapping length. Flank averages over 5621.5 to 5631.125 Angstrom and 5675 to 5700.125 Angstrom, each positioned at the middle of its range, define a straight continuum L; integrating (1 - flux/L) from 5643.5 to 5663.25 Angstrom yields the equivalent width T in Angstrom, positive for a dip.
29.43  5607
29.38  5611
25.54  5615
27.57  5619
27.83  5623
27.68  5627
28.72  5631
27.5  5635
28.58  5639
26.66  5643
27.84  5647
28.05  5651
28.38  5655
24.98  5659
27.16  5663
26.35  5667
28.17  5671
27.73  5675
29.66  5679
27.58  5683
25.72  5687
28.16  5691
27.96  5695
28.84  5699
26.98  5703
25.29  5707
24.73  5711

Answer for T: 0.50 Angstrom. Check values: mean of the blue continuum 28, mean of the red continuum 27.9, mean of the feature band 27.2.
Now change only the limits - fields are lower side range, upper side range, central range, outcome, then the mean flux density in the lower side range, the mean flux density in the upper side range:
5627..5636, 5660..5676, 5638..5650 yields 0.1 Angstrom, 28.1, 27.2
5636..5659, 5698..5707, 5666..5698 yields -0.4 Angstrom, 27.6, 27.2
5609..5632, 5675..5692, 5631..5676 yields 0.5 Angstrom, 27.7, 27.8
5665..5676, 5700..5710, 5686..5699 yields -0.5 Angstrom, 27.4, 26.3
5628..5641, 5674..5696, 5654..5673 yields 0.7 Angstrom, 28.2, 27.8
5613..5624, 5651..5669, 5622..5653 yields -1.1 Angstrom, 26.9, 26.9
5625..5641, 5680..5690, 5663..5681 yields -0.4 Angstrom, 28.1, 27.1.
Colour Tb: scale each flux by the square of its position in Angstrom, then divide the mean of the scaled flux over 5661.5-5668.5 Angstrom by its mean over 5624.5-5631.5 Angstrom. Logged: 1.0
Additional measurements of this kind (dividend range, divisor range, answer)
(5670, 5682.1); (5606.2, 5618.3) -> 1.04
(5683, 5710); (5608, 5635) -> 1.00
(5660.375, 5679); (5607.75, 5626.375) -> 1.01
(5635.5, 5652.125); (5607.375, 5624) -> 1.01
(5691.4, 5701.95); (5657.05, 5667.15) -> 1.09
